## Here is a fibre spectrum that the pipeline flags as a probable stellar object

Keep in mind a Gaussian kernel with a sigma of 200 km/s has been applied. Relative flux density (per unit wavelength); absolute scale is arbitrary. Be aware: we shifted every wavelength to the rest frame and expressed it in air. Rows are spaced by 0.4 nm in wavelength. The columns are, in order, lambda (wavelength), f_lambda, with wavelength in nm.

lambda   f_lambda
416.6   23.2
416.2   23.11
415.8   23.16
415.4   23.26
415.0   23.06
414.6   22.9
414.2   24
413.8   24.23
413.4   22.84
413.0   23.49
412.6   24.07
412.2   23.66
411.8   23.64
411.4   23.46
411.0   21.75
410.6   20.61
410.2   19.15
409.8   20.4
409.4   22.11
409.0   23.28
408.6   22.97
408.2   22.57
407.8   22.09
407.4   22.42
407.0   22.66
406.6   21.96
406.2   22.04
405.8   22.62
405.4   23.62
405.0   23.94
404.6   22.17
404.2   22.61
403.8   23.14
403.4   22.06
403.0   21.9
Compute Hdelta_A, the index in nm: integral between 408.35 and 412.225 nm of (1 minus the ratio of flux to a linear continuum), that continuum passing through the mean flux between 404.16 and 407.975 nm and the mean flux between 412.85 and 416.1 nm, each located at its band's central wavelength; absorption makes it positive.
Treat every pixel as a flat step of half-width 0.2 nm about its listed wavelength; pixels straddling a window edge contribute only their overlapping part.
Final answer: 0.16 nm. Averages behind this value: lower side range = 22.6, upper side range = 23.4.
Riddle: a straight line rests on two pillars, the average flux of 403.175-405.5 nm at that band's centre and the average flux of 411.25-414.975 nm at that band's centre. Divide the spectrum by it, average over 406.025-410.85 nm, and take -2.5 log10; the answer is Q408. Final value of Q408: 0.06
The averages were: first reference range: 22.9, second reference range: 23.6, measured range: 21.9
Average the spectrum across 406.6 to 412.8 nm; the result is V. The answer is 22.3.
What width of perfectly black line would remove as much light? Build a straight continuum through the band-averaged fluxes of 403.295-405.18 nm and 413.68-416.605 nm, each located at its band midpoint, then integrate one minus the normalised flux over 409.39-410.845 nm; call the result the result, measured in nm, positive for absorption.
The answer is 0.17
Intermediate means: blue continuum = 22.8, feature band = 20.4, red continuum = 23.4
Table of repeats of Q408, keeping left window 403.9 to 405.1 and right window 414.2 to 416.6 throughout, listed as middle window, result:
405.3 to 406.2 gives 0.00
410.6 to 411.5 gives 0.05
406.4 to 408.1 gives 0.03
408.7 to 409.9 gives 0.04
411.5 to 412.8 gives -0.03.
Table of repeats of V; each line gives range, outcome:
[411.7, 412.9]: 23.8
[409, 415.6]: 22.7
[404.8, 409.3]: 22.7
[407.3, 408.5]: 22.4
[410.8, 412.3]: 23.1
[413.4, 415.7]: 23.4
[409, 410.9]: 20.9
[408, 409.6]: 22.7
